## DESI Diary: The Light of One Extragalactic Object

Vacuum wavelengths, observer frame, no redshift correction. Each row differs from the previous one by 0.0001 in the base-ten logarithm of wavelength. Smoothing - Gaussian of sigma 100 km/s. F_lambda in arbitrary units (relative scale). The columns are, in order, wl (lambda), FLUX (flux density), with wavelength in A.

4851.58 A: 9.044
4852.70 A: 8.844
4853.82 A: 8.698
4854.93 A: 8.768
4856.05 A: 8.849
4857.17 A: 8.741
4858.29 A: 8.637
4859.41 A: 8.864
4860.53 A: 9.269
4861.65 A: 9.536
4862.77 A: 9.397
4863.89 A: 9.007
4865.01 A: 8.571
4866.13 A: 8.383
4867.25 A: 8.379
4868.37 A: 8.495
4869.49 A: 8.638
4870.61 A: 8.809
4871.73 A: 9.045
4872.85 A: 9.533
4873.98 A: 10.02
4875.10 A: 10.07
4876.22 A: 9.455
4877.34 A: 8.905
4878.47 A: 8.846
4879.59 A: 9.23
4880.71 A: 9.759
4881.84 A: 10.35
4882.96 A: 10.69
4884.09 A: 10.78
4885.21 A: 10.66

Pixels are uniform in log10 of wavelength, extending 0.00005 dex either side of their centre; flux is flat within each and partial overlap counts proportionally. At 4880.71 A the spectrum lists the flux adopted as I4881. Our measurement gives 9.759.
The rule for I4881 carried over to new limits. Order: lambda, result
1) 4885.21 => 10.66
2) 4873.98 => 10.02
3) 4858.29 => 8.637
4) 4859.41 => 8.864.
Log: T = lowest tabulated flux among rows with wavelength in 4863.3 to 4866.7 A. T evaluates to 8.383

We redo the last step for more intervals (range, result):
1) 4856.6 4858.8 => 8.637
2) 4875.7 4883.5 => 8.846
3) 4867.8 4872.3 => 8.495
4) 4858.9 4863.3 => 8.864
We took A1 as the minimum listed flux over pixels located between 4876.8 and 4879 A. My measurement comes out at 8.846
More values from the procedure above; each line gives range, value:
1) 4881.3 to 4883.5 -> 10.35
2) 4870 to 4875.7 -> 8.809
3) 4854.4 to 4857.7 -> 8.741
